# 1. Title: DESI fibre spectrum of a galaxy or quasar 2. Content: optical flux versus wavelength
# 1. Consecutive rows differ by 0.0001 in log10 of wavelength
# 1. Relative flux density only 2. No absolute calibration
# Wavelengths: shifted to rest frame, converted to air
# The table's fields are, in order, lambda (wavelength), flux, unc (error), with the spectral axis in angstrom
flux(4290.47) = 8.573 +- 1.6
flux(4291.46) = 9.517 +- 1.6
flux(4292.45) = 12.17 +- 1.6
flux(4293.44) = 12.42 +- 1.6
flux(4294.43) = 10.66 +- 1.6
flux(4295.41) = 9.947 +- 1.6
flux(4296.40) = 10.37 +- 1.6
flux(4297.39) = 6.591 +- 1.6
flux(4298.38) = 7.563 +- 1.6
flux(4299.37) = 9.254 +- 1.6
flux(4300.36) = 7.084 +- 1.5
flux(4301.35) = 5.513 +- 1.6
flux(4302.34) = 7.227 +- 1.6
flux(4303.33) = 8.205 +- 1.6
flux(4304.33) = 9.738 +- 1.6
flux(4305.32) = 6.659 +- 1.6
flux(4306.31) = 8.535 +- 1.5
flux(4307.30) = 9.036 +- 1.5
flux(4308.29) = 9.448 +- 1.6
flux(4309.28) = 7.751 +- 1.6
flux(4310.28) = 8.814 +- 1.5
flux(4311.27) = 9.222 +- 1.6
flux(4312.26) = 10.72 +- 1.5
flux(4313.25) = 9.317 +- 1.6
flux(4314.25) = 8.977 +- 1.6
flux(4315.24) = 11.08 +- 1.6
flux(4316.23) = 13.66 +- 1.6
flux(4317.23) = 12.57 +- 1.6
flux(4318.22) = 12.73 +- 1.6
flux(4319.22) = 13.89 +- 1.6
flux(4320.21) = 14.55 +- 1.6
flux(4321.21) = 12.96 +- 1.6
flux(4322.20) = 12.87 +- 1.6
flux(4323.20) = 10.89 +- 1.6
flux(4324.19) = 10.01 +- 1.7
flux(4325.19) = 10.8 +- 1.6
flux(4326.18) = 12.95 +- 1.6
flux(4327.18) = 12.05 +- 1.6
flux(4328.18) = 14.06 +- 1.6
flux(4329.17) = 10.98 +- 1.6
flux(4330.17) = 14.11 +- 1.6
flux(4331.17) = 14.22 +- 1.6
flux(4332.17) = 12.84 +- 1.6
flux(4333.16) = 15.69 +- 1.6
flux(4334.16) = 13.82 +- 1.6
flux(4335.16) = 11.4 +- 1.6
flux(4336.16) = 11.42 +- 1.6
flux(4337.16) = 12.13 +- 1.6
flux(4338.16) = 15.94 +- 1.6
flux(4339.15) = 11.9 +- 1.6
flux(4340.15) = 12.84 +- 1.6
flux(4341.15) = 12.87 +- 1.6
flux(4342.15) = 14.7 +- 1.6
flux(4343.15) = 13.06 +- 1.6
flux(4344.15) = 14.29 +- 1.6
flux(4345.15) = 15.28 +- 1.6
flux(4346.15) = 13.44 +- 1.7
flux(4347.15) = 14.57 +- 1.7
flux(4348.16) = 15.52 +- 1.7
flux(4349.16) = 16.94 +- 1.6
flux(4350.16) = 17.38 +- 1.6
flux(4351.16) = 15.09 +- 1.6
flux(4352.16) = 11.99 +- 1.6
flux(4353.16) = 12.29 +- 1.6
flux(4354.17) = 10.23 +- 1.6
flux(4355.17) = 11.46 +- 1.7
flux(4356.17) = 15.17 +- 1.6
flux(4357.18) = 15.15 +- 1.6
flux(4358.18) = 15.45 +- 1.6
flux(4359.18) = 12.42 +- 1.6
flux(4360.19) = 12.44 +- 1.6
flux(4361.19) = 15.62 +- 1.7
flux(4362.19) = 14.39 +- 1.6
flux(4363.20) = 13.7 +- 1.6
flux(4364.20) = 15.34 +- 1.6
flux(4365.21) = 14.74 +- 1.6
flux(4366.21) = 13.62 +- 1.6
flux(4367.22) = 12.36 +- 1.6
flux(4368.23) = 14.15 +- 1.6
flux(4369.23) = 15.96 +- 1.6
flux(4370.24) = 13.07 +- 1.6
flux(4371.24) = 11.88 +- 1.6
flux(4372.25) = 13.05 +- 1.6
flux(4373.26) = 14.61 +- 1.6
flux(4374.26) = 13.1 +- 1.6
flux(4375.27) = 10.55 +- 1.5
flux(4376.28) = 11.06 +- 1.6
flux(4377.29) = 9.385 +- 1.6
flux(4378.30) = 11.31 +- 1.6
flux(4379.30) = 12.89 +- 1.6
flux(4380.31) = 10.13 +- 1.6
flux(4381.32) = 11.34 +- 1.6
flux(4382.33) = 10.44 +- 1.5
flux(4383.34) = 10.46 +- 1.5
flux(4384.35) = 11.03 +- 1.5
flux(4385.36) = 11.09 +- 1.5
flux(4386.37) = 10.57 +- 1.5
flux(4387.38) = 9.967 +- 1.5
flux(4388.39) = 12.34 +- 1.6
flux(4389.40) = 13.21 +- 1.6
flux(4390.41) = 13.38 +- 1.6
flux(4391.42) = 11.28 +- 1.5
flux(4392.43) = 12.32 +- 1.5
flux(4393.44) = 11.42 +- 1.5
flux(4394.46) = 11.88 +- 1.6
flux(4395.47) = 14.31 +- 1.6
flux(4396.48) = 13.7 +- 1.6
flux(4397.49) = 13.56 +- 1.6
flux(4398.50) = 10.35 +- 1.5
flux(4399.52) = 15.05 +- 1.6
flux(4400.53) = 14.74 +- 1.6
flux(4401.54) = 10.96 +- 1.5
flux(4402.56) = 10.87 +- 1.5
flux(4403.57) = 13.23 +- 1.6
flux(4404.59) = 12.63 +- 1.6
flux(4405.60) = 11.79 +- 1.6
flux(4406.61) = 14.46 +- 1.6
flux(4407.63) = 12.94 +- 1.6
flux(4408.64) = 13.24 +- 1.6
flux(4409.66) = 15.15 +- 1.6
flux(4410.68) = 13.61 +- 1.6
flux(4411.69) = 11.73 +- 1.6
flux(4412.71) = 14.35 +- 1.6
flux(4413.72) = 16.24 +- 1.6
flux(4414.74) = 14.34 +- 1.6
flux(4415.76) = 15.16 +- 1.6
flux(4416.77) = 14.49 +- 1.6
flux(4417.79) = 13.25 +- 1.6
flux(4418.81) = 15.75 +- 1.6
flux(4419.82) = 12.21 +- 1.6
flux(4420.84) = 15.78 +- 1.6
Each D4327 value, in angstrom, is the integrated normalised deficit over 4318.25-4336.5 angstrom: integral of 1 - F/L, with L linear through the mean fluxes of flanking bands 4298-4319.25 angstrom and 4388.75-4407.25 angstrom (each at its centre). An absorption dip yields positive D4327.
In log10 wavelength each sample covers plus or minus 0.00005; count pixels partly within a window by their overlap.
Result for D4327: -4.96 angstrom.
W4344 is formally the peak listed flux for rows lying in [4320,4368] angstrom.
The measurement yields 17.38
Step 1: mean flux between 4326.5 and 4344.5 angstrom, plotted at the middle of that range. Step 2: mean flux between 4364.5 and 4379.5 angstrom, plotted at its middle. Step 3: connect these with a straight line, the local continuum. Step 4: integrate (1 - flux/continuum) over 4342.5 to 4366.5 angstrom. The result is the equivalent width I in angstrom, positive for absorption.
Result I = -2.11 angstrom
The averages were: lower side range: 13.2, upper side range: 12.8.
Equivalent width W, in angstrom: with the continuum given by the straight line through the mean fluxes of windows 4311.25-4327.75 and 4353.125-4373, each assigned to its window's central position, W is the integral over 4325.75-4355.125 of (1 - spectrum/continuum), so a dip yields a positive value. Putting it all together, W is -1.99 angstrom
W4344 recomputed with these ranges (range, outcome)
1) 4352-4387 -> 15.96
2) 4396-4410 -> 15.15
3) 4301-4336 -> 15.69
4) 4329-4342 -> 15.94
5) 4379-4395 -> 13.38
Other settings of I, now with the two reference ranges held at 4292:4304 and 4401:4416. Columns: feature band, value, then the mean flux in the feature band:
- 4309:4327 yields -3.04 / 11.4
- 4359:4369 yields -2.09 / 14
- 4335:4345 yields -2.44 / 13.2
